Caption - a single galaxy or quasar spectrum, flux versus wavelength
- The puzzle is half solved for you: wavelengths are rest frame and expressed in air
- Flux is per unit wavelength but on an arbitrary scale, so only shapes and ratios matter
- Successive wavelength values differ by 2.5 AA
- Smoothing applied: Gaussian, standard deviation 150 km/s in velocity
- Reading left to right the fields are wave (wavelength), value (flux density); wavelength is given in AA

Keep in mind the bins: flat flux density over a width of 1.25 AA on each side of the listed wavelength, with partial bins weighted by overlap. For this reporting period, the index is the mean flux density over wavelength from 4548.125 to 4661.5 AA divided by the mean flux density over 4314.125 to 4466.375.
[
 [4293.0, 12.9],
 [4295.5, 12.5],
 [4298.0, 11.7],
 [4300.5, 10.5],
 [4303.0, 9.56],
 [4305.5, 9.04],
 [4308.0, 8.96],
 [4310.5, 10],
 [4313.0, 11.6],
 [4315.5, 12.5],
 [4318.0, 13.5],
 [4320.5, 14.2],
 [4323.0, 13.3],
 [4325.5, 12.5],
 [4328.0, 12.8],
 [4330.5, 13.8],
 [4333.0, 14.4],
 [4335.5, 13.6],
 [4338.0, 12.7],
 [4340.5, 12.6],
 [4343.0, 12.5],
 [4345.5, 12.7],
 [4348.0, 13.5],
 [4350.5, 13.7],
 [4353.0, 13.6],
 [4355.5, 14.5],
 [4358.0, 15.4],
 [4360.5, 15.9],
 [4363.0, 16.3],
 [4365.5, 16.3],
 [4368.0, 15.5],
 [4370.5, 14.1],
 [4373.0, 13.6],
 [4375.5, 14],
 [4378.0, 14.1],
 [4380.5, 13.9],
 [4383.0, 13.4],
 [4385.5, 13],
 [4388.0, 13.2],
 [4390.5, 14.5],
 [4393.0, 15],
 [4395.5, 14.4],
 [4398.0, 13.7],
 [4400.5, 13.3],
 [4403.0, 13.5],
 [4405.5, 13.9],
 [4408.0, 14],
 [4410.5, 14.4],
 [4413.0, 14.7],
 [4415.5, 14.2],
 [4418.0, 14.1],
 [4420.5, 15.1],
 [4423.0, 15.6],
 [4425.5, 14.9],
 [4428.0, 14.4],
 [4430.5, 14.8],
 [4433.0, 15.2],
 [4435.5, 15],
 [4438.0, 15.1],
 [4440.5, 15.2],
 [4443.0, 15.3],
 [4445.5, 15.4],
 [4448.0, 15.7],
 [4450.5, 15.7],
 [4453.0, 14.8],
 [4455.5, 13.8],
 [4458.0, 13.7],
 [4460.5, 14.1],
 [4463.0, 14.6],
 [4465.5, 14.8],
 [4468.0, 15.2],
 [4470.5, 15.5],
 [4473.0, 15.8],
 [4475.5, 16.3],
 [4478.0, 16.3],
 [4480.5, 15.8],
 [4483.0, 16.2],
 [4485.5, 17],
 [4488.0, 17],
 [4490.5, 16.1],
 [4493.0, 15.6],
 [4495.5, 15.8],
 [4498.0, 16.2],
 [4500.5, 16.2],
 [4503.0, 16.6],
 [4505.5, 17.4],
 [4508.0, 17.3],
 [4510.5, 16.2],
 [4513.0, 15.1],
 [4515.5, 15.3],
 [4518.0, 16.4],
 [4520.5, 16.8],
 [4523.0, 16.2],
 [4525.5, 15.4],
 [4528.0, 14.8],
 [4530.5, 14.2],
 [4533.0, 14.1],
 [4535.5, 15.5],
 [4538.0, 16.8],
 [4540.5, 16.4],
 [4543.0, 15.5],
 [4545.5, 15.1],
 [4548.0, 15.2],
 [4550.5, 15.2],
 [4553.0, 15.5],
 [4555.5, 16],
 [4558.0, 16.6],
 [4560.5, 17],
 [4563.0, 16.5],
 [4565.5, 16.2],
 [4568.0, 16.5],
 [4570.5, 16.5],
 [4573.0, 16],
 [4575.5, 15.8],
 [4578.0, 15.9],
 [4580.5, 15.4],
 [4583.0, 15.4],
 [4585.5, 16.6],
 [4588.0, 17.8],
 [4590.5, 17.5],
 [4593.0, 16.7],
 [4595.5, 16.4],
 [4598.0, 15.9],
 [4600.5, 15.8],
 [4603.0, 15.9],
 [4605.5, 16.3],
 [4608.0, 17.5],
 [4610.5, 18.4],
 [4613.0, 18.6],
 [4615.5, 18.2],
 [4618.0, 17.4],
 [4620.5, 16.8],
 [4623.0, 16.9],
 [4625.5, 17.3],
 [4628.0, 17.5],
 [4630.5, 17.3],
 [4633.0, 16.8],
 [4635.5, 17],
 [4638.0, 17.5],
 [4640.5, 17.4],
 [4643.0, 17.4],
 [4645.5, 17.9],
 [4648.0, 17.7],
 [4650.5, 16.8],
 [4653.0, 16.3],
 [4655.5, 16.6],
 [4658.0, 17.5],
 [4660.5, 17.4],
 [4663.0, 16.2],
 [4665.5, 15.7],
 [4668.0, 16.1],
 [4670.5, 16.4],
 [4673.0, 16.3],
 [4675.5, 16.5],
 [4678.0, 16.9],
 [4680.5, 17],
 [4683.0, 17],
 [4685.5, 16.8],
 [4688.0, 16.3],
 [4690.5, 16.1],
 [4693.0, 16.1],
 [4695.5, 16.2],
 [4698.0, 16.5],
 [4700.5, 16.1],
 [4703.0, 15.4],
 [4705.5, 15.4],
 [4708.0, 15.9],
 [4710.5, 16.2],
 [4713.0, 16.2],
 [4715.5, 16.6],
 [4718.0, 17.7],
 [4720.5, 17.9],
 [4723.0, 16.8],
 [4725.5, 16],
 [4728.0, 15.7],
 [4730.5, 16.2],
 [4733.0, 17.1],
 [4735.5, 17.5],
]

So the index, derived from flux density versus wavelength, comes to 1.18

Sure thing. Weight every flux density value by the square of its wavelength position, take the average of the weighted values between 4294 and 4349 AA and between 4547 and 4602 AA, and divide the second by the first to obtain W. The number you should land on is 1.49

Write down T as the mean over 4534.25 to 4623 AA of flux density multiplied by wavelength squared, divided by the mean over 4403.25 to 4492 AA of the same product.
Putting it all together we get 1.15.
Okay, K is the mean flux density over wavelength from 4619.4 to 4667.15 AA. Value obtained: 17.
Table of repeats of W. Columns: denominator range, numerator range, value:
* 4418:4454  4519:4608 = 1.12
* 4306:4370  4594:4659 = 1.45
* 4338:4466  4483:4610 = 1.19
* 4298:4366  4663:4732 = 1.49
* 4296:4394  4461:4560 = 1.29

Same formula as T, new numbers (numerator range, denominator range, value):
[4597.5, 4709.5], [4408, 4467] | 1.25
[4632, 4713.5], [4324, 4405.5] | 1.36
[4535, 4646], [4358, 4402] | 1.27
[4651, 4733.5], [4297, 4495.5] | 1.32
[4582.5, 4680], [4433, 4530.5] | 1.16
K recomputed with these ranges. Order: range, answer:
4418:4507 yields 15.5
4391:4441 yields 14.5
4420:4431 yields 15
